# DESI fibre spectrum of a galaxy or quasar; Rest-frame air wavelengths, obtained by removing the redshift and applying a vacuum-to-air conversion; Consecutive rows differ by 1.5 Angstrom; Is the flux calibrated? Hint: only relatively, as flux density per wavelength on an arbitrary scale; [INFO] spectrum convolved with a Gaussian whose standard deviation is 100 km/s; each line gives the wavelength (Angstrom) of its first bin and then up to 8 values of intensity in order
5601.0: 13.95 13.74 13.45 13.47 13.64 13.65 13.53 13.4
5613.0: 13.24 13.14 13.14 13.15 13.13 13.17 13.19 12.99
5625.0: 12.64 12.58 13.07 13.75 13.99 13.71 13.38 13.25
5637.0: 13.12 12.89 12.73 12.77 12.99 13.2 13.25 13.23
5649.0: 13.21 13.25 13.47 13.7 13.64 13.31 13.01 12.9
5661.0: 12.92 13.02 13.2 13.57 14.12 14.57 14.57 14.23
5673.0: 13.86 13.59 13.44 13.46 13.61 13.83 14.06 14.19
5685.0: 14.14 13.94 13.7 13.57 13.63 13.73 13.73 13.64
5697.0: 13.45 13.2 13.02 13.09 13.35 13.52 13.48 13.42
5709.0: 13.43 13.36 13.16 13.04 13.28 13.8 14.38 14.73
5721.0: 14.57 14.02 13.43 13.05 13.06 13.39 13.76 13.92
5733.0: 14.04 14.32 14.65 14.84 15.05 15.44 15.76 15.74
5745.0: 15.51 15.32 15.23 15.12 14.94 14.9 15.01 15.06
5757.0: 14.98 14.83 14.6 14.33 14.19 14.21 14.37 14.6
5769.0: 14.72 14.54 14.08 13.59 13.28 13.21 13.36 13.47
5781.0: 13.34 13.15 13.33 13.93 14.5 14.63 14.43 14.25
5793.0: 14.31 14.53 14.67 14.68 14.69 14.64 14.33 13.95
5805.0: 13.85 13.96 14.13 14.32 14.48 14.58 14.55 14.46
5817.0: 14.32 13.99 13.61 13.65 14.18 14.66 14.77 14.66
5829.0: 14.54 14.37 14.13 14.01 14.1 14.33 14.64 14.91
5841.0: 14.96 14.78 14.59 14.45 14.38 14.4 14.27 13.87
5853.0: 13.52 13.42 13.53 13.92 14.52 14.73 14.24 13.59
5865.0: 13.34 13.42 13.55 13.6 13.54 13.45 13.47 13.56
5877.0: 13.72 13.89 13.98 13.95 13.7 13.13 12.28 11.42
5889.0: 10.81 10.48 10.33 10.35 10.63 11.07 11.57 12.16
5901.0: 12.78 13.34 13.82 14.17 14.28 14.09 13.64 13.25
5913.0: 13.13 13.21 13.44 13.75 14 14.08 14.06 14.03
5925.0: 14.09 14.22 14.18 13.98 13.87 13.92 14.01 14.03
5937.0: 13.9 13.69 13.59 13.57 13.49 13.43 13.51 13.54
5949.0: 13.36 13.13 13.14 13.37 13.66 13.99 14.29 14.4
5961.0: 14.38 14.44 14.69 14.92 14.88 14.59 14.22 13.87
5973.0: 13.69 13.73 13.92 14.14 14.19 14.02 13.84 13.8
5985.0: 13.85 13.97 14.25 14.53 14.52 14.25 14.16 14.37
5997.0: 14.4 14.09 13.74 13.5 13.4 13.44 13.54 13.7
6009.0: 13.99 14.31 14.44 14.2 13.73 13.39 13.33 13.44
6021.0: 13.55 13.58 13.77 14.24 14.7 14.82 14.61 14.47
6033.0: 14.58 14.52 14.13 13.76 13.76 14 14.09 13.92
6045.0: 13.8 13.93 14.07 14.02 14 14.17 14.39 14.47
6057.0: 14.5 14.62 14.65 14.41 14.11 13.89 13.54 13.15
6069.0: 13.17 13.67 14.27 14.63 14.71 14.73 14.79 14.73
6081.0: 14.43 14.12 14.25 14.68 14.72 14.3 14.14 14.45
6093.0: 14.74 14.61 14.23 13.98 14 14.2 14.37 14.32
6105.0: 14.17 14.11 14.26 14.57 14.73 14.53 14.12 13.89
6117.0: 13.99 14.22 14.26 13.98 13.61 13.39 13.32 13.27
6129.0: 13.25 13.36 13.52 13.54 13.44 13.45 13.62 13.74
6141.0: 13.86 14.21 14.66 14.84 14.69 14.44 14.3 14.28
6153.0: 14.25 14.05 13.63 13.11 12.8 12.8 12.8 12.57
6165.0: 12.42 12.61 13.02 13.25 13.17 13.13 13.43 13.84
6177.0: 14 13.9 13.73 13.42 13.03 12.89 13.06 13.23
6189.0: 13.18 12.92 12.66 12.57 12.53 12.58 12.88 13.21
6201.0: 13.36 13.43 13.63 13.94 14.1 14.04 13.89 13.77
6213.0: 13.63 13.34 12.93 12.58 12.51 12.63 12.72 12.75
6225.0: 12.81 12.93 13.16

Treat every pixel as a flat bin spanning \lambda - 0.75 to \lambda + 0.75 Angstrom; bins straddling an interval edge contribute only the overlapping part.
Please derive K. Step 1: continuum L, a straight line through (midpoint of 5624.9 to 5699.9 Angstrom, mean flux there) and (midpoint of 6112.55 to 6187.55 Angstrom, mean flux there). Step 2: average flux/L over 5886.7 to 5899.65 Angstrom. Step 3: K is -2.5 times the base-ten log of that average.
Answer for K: 0.232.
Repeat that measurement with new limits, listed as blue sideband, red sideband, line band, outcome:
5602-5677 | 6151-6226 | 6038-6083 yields -0.07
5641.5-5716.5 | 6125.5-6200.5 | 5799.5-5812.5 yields -0.06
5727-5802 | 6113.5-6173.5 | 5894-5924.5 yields 0.07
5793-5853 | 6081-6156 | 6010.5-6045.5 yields 0.01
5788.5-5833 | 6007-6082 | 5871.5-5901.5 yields 0.16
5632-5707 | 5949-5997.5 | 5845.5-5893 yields 0.04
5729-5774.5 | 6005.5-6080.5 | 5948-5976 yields 0.02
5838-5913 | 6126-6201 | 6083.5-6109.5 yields -0.07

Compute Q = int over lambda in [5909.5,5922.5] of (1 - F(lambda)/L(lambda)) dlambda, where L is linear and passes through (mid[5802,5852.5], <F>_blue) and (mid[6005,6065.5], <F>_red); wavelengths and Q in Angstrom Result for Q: 0.56 Angstrom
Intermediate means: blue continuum 14.3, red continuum 14.1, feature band 13.6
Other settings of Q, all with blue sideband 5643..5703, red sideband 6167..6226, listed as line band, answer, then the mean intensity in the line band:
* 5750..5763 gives -1.25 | 14.8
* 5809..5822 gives -0.73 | 14.2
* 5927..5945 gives -0.57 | 13.8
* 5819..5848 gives -2.04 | 14.4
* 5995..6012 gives -0.68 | 13.9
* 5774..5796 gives -0.61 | 13.9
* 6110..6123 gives -0.90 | 14.2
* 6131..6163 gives -1.32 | 13.8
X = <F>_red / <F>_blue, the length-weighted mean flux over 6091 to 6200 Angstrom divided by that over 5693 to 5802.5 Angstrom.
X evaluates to 0.97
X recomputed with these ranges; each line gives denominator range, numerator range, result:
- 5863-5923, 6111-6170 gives 1.05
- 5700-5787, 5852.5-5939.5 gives 0.94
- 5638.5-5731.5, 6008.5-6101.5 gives 1.05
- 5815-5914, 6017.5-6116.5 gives 1.05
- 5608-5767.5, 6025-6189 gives 1.01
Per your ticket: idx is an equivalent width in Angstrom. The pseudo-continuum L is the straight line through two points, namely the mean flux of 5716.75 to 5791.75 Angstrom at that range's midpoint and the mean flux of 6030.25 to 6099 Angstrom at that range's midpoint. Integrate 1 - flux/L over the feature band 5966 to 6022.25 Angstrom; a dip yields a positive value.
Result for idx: 1.11 Angstrom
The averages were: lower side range 14.3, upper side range 14.2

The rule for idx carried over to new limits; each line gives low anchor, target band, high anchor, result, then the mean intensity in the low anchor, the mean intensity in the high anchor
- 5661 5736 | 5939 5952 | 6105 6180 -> 0.3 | 13.7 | 13.7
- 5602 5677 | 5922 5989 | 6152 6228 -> -3.5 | 13.4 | 13.2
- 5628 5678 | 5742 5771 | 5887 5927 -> -3.7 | 13.4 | 12.8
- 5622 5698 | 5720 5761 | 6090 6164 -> -3.2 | 13.5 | 13.9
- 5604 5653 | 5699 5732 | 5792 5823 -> 0.5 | 13.2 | 14.3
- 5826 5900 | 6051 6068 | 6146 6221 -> -1.0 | 13.5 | 13.3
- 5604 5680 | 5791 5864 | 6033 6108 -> -3.0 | 13.4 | 14.2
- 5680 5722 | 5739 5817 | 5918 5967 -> -4.0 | 13.7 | 13.9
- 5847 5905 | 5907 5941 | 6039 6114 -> -1.3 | 13.1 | 14.2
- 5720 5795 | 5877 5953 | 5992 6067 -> 5.2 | 14.3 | 14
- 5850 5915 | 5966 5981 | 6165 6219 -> -1.1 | 13.1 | 13.3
